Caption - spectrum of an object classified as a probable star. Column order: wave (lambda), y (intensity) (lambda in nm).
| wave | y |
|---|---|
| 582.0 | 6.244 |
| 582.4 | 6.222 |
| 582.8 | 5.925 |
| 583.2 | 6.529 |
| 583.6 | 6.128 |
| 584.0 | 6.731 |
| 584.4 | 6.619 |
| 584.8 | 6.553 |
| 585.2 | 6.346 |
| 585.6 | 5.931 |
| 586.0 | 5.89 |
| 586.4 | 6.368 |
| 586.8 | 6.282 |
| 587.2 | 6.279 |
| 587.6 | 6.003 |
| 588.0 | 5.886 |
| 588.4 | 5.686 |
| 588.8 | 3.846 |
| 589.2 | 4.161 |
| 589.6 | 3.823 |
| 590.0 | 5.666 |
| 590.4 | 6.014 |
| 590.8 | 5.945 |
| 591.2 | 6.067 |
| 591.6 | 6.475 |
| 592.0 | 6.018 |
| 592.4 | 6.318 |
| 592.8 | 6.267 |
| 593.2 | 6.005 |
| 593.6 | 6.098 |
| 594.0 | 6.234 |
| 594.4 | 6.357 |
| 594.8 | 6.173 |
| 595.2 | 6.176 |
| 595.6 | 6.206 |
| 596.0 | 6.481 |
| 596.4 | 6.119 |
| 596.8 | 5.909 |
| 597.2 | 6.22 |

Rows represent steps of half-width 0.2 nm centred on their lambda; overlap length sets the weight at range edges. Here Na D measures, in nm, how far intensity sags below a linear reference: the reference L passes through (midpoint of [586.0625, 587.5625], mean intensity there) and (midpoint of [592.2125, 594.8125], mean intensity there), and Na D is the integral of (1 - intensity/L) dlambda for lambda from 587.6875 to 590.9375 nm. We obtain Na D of 0.57 nm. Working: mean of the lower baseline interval 6.24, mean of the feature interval 5.14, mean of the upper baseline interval 6.21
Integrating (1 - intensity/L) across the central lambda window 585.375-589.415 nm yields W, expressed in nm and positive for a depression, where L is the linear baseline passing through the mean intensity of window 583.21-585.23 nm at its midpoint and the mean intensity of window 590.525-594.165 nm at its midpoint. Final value 0.47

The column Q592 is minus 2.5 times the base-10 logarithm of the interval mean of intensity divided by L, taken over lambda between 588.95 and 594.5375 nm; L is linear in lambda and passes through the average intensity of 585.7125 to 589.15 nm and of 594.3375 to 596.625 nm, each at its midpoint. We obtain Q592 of 0.04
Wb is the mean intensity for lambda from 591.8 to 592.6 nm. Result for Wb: 6.17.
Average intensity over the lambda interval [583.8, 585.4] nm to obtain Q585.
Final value 6.56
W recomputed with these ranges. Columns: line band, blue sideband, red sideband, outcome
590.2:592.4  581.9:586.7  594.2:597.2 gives 0.04 nm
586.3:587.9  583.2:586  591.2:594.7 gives 0.03 nm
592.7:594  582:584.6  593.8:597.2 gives 0.02 nm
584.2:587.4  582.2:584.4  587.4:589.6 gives -0.34 nm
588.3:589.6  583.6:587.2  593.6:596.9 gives 0.40 nm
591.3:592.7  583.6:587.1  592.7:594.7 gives -0.01 nm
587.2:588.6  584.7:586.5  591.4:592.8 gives 0.07 nm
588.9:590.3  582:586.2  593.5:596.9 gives 0.37 nm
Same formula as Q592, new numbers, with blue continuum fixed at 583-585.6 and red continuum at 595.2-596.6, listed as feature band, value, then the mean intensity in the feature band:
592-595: 0.02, 6.19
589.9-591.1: 0.08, 5.91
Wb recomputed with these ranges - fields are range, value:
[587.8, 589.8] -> 4.68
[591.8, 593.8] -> 6.14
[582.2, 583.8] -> 6.2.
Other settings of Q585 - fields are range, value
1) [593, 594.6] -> 6.17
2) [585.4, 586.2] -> 5.91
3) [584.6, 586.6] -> 6.22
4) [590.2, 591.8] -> 6.13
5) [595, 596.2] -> 6.29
